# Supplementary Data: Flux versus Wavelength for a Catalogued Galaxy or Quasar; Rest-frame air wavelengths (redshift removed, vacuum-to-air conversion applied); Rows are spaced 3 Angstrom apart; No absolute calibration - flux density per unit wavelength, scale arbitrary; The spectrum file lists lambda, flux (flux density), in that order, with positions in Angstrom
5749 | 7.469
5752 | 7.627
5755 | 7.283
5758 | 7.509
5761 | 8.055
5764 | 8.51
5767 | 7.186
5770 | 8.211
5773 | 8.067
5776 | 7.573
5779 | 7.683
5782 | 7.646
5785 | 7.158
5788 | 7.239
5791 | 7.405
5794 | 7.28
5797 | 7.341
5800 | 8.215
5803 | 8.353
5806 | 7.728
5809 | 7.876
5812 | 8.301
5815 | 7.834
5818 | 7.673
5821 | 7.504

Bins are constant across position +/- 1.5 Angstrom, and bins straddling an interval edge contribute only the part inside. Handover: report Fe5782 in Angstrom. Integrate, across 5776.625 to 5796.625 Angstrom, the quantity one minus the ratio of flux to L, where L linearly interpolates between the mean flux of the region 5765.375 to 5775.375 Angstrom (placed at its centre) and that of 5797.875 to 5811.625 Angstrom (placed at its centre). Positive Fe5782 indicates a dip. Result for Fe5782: 1.3 Angstrom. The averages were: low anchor 7.81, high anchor 8.03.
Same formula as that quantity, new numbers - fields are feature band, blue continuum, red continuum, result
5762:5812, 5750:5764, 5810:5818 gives 0.7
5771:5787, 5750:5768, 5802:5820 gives 0.3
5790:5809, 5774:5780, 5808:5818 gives 0.3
